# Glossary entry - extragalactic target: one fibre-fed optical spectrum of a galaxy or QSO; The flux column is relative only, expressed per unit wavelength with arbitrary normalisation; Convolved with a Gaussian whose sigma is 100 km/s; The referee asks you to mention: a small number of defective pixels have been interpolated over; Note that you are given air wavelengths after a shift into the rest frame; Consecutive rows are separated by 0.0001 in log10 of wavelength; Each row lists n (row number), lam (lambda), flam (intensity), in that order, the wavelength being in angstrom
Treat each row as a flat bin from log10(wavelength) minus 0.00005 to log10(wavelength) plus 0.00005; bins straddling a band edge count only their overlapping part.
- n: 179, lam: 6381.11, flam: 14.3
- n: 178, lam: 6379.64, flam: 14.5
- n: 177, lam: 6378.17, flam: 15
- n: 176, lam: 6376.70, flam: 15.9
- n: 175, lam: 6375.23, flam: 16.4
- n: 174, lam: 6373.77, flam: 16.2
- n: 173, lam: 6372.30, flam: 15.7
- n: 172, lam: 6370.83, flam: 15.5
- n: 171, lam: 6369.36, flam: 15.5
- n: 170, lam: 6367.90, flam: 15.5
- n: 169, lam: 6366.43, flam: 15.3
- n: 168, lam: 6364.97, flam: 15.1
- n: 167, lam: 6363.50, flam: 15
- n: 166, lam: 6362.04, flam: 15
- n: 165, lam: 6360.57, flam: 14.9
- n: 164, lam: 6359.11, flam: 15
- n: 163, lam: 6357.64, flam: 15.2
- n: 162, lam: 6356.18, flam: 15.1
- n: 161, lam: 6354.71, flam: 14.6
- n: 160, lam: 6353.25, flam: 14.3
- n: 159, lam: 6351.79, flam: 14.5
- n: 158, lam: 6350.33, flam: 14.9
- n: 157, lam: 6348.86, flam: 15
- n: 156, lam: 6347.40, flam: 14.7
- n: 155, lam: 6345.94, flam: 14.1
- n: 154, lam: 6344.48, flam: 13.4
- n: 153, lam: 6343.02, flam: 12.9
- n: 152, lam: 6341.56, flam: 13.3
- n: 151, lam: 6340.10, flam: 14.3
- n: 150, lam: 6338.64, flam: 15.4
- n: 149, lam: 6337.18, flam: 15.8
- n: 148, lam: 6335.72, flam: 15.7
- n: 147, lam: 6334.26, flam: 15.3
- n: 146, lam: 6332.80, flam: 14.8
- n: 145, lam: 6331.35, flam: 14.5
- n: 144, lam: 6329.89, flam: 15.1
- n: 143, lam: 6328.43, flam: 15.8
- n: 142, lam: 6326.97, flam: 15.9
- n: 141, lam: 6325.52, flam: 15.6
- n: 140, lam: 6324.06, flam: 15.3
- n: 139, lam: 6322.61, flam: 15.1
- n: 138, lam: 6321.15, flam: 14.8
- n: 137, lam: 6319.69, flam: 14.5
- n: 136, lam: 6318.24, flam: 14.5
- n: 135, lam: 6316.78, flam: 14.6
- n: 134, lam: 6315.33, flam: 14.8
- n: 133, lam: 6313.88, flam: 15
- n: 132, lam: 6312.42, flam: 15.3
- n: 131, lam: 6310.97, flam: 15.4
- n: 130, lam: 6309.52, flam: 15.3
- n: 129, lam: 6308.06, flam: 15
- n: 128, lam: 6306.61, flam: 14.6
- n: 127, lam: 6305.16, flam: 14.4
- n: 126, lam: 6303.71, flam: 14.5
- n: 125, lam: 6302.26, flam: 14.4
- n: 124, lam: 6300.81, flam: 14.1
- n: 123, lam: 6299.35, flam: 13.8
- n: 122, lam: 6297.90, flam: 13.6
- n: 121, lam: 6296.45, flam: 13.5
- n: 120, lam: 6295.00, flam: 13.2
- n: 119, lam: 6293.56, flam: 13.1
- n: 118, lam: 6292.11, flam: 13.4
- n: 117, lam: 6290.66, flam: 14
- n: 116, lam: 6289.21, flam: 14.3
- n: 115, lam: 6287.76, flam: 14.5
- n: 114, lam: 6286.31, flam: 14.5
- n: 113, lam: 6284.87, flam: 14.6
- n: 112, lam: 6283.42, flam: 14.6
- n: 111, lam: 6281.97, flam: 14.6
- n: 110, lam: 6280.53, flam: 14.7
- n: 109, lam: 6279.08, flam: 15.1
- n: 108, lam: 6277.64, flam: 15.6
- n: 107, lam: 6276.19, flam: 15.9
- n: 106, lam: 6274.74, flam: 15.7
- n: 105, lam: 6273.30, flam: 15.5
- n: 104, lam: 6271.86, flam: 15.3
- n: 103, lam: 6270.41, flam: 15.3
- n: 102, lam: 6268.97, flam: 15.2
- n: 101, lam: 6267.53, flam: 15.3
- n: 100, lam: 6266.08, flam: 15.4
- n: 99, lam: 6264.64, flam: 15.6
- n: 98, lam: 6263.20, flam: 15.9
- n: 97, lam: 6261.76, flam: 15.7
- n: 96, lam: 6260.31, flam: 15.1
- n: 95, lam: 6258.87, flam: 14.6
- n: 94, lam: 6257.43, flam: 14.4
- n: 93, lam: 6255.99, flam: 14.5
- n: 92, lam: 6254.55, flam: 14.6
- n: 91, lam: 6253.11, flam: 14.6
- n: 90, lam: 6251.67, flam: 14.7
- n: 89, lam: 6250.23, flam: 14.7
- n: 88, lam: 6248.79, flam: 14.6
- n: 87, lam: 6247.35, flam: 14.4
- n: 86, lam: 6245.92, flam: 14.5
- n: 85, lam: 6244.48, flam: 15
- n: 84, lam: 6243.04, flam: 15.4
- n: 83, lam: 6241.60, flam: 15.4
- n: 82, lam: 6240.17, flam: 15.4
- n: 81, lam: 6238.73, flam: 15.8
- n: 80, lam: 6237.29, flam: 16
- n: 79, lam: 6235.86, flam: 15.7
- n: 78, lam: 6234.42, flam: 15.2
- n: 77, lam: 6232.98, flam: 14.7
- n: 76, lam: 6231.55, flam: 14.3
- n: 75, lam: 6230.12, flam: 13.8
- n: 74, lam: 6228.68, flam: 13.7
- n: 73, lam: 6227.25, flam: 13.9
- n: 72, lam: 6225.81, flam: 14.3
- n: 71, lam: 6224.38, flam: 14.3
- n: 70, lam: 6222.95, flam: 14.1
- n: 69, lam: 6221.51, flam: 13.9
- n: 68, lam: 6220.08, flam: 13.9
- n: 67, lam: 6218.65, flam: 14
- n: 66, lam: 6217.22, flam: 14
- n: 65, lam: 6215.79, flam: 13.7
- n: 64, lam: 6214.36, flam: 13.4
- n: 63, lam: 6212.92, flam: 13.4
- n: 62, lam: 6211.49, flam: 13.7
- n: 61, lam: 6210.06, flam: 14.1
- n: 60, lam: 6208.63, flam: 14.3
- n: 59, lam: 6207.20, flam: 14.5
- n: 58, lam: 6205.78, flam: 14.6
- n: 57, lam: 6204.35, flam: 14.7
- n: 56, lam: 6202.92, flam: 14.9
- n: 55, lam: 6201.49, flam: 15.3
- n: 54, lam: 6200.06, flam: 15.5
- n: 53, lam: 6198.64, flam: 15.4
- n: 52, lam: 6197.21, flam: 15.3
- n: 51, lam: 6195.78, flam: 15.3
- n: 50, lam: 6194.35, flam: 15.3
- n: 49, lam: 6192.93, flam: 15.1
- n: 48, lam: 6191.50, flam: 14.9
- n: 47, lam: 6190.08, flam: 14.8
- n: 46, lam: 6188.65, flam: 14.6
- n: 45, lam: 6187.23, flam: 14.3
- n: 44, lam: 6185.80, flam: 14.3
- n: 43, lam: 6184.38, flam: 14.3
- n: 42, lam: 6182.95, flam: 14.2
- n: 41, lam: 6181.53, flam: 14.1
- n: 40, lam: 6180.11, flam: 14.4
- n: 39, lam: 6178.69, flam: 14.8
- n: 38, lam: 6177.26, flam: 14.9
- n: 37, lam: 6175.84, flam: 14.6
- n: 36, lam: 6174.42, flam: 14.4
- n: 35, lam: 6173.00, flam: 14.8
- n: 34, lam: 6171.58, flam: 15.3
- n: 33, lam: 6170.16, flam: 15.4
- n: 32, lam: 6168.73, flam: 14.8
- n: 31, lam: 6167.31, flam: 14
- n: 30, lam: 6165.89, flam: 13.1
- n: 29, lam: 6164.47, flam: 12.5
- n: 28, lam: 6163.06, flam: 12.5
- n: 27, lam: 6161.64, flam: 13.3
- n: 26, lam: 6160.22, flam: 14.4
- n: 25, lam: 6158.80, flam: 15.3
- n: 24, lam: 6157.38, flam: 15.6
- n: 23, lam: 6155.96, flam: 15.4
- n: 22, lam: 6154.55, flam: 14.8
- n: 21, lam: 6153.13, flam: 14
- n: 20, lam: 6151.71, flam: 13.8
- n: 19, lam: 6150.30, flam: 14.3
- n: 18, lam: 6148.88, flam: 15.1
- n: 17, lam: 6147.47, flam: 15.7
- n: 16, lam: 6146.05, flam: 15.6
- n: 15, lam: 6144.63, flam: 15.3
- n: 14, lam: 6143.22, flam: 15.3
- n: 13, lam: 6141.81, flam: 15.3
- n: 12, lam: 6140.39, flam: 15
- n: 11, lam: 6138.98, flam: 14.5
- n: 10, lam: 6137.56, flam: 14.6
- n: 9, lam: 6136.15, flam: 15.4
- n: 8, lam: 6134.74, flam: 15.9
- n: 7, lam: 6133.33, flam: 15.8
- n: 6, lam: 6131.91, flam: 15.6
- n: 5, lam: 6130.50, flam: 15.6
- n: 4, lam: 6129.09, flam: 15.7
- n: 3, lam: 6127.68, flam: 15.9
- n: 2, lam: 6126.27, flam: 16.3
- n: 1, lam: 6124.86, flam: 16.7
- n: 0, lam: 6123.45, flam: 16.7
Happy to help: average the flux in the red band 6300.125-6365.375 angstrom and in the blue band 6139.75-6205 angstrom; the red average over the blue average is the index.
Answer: 1.0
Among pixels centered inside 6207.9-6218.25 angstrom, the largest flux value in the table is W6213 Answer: 14.3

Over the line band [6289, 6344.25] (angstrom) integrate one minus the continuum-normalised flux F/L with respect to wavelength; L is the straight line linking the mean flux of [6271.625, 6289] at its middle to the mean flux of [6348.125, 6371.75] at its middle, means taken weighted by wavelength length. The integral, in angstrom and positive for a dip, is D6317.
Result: 1.6 angstrom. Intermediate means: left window 15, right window 15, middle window 14.6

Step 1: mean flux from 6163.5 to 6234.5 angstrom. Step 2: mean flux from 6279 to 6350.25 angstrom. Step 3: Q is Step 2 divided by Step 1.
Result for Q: 1.0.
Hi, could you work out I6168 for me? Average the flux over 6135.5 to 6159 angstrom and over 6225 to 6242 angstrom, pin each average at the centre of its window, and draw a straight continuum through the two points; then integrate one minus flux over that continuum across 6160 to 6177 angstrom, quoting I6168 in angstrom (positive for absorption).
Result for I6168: 1.0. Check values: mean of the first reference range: 15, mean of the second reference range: 14.8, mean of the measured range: 14.1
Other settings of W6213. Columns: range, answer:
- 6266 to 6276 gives 15.7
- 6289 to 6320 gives 15.4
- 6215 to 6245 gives 16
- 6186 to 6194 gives 15.1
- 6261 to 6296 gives 15.9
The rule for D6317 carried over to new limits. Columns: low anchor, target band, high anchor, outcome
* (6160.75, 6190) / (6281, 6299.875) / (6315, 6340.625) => 1.2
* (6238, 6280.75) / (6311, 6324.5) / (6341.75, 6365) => -0.1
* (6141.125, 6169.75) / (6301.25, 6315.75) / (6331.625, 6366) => -0.2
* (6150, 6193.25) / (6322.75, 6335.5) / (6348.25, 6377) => -0.2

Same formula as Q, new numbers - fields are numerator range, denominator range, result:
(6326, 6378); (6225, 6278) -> 1.00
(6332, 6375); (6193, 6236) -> 1.03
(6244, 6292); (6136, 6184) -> 1.02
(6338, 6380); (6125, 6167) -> 1.00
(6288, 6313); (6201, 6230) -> 1.01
